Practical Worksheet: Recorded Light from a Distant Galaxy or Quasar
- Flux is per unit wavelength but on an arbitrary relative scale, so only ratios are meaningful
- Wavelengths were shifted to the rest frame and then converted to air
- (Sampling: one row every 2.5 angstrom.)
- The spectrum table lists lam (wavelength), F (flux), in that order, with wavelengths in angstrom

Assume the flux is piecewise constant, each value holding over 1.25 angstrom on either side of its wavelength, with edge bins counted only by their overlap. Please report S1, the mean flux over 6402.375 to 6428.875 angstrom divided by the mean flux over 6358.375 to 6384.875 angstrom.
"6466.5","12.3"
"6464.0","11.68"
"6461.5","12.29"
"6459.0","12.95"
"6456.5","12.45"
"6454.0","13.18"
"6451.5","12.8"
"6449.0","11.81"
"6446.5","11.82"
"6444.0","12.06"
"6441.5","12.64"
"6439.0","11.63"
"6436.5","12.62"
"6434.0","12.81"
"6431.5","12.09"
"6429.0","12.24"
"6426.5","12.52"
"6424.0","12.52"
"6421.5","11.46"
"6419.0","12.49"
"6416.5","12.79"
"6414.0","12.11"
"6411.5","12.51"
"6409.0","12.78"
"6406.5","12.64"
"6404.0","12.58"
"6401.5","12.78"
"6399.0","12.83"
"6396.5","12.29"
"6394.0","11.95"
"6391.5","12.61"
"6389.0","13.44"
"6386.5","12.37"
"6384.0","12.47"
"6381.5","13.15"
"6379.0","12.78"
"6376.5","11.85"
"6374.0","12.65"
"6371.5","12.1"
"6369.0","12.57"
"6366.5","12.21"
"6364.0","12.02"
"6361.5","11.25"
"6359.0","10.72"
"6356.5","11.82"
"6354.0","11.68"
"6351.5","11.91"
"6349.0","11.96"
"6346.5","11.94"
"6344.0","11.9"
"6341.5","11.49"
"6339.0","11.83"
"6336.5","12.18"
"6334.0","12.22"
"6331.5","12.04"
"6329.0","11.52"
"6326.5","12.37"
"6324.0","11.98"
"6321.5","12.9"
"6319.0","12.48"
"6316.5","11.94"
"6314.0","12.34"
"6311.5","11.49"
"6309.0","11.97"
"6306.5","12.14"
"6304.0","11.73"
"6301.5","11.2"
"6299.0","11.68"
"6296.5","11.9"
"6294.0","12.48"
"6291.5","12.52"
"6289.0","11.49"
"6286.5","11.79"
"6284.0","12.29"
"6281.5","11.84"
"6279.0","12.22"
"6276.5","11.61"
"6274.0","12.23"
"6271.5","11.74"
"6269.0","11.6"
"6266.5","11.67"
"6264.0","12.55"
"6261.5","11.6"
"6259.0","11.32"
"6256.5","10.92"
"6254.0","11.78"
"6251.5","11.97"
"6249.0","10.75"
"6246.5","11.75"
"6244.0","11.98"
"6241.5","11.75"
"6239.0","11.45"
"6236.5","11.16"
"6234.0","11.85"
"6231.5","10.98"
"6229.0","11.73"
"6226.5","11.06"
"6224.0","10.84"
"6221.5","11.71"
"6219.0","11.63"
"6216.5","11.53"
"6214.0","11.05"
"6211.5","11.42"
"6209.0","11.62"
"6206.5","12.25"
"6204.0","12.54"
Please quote 1.02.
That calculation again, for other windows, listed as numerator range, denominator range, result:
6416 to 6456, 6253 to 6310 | 1.04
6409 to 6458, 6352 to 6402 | 1.01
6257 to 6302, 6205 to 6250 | 1.03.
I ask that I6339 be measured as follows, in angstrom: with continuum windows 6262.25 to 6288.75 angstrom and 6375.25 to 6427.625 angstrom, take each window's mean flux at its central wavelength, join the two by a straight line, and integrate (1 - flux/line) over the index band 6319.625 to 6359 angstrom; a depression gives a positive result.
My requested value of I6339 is 0.9 angstrom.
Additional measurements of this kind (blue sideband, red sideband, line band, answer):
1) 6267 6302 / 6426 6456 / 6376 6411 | -1.2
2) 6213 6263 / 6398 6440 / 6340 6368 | 0.8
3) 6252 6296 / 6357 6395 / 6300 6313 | 0.3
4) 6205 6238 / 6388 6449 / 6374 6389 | -0.5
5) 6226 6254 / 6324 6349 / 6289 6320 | -0.4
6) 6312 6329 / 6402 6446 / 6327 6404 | 0.9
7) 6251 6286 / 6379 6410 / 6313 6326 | -0.2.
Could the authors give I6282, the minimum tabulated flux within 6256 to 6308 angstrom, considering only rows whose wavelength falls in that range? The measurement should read 10.92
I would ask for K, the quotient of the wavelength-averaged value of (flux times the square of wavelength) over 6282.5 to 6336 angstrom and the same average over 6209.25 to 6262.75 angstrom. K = 1.1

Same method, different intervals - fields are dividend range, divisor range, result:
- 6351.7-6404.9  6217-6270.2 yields 1.11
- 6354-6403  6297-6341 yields 1.04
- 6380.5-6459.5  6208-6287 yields 1.13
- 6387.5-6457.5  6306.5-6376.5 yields 1.07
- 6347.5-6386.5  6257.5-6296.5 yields 1.04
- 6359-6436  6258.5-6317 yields 1.08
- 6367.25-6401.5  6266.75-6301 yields 1.09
